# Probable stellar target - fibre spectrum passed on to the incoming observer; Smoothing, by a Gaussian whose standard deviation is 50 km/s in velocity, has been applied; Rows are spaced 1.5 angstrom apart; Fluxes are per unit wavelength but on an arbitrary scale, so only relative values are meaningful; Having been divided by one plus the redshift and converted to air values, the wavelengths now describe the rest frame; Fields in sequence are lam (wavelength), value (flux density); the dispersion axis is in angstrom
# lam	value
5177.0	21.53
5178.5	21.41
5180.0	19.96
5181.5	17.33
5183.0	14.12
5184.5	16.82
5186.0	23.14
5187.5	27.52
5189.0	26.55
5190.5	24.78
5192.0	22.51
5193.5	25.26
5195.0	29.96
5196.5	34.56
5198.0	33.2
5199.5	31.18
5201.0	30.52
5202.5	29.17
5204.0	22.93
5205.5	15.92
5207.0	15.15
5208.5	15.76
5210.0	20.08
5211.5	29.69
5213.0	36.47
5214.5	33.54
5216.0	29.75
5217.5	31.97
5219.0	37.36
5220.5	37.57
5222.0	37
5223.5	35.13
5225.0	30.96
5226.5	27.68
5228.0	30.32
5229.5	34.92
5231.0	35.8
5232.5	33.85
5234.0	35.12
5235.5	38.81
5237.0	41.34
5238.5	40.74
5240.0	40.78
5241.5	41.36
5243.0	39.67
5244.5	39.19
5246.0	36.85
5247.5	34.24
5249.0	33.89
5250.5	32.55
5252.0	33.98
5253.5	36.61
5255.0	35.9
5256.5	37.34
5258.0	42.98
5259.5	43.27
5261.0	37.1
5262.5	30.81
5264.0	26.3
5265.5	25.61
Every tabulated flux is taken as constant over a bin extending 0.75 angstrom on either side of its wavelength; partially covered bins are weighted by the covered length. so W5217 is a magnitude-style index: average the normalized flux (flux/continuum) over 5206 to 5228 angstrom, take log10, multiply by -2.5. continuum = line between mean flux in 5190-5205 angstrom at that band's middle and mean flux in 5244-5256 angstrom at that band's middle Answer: 0.05 mag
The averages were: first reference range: 28.3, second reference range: 35.4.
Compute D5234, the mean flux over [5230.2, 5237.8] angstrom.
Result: 37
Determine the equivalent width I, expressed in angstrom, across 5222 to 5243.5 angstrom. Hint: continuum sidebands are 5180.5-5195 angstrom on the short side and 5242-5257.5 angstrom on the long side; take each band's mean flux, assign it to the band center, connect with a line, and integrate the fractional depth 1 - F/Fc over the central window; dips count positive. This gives -2.4 angstrom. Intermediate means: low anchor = 22.4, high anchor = 36.2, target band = 36.2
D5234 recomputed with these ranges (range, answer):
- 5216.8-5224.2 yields 35.8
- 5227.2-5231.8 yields 33.6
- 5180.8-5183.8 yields 15.7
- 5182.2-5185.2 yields 15.5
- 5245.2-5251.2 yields 34.4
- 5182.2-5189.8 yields 21.6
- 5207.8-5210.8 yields 18.2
